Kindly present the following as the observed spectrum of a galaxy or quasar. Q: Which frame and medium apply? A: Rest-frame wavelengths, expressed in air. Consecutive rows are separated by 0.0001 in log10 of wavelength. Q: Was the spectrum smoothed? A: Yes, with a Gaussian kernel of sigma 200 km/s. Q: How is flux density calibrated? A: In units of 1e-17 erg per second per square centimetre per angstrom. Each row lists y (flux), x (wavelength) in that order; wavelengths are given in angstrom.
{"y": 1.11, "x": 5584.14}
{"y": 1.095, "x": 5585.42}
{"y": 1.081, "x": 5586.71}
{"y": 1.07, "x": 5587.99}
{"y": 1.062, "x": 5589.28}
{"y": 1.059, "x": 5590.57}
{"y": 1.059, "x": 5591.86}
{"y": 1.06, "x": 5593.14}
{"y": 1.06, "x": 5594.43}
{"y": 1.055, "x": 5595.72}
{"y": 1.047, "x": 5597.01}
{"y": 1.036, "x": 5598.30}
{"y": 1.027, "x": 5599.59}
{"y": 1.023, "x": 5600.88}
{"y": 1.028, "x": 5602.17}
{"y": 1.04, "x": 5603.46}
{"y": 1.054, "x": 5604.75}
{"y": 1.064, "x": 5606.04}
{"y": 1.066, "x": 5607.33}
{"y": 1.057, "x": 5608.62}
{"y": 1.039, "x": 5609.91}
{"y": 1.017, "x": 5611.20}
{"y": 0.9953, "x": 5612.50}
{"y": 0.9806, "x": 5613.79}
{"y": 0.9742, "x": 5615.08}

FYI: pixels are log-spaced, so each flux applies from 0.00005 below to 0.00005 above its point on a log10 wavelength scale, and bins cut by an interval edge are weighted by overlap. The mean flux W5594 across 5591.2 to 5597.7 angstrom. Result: 1.06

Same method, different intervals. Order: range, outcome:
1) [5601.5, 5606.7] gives 1.05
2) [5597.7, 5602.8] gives 1.03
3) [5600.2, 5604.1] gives 1.03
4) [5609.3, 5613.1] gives 1.02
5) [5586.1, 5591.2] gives 1.07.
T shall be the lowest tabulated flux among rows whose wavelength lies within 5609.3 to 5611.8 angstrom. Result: 1.017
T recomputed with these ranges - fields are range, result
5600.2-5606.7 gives 1.023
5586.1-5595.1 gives 1.059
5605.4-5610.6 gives 1.039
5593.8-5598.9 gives 1.036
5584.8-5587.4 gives 1.081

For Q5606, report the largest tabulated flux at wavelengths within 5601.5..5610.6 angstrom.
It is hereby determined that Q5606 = 1.066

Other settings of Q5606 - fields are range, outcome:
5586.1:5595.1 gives 1.081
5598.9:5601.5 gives 1.027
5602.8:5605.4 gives 1.054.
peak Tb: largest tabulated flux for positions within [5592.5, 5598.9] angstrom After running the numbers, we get 1.06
